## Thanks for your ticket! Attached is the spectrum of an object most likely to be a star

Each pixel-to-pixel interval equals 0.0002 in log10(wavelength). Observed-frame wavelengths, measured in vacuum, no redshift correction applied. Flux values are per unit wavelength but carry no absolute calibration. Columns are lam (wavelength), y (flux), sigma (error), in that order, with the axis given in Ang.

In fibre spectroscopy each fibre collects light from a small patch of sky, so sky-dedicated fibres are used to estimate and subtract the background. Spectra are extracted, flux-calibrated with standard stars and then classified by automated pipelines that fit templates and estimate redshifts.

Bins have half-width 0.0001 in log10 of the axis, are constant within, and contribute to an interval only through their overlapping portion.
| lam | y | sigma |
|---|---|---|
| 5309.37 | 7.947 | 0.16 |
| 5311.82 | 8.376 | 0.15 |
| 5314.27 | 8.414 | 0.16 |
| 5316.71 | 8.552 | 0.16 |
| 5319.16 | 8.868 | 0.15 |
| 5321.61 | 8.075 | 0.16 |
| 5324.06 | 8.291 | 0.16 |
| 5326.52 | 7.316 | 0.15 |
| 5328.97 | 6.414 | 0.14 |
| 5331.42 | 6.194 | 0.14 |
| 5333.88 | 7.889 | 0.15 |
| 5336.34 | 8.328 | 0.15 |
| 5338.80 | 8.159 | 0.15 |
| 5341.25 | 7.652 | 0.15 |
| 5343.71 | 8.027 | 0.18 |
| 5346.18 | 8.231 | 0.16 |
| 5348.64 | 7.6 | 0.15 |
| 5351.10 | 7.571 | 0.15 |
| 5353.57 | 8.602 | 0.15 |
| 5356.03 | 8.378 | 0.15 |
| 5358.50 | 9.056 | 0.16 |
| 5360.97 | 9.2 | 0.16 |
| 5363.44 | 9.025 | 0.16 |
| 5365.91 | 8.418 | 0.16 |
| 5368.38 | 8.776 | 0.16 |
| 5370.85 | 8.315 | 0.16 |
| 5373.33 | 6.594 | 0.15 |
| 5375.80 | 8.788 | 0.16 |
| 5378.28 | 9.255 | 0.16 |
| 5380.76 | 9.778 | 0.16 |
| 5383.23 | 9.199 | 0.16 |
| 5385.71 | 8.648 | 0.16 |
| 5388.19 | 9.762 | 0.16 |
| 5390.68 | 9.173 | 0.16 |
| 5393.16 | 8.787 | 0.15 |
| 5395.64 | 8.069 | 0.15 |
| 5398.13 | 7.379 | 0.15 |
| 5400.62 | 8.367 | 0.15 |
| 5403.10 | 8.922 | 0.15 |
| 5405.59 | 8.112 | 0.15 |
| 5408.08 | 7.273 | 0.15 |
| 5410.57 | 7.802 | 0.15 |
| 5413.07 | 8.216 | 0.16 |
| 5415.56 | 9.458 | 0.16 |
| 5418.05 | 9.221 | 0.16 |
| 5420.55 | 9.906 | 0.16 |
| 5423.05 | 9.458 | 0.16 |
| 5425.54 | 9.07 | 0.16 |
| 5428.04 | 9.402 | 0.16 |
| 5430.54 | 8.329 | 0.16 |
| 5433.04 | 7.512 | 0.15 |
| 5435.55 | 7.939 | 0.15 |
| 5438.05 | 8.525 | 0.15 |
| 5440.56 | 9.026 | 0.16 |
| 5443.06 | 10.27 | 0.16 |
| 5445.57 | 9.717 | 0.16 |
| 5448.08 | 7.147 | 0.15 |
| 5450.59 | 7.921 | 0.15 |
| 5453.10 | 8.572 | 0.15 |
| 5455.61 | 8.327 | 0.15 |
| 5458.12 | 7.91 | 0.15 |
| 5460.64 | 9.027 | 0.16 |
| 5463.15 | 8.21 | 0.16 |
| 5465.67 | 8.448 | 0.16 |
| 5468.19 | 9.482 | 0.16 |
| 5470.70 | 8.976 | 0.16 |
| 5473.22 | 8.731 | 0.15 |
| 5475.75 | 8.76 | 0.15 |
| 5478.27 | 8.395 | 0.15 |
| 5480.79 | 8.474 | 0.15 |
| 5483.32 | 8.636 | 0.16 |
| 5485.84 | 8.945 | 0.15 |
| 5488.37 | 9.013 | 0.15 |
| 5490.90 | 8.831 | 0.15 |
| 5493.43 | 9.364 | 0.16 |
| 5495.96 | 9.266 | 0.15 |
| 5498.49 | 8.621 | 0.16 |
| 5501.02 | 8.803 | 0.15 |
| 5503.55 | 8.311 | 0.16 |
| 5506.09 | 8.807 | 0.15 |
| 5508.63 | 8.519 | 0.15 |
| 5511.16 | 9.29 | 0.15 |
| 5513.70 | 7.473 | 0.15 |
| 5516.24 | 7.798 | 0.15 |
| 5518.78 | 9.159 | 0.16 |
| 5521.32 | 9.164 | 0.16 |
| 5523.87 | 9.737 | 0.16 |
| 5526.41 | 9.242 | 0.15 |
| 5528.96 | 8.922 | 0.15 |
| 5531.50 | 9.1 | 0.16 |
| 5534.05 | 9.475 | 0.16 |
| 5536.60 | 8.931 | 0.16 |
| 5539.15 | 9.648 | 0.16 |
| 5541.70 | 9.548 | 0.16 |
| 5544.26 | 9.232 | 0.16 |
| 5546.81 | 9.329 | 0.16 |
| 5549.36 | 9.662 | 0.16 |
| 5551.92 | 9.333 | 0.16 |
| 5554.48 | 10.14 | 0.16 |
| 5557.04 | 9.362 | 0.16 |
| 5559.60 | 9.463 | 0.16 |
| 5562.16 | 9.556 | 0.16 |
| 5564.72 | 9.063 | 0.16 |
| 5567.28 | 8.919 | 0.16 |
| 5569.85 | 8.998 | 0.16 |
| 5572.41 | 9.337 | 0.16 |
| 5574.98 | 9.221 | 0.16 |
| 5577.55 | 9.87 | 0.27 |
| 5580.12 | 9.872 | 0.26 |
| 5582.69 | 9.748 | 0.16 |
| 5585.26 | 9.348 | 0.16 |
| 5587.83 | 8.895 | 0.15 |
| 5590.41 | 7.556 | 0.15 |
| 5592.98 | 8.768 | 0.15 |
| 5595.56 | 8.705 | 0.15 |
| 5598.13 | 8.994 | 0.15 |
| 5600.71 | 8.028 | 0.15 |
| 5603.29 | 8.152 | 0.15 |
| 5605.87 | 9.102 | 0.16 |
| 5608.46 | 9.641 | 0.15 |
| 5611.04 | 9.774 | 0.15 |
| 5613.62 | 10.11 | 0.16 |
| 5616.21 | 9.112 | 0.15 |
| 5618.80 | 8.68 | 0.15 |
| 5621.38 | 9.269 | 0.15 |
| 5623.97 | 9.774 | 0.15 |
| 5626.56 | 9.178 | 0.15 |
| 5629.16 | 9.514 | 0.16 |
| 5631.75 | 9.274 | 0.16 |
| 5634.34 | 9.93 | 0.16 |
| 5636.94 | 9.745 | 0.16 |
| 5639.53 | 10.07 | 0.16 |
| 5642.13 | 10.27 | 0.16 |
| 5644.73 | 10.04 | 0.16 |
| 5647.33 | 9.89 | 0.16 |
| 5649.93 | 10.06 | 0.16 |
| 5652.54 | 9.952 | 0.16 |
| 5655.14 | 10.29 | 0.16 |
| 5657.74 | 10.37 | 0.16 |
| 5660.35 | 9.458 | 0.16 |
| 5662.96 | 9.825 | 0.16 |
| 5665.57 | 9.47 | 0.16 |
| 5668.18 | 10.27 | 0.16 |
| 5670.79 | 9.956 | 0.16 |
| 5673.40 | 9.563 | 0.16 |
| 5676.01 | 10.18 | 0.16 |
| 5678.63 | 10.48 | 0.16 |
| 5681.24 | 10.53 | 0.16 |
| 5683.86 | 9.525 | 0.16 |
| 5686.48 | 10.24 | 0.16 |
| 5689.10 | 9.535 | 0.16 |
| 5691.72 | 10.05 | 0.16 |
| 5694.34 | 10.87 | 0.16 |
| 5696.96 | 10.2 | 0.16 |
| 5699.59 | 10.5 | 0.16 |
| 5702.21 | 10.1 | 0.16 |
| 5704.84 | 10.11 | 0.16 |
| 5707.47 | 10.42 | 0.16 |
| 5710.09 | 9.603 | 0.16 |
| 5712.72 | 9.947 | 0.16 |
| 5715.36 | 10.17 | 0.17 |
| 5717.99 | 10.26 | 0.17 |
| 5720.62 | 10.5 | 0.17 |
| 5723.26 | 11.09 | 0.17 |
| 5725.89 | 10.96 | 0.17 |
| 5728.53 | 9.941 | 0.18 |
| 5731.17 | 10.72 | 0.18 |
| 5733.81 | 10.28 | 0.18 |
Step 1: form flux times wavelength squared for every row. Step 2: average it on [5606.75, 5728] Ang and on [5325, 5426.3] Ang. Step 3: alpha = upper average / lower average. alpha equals 1.3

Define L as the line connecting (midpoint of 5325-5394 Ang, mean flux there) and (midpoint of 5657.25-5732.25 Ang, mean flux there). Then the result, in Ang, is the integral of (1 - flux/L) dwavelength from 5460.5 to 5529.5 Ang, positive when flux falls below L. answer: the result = 2.1 Ang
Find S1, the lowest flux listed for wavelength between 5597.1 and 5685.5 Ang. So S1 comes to 8.028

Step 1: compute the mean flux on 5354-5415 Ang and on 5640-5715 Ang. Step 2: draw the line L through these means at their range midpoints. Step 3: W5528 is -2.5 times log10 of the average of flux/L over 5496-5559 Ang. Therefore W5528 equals 0.03 mag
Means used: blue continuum 8.56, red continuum 10.1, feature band 9.08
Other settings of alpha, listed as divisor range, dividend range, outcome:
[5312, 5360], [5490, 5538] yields 1.19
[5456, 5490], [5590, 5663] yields 1.15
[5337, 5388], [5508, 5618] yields 1.16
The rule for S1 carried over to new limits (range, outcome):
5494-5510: 8.311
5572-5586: 9.221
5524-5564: 8.922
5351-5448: 6.594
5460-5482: 8.21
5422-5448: 7.512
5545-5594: 7.556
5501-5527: 7.473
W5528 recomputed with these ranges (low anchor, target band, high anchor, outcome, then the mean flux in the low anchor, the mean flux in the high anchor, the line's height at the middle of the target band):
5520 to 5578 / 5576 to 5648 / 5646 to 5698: 0.04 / 9.35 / 10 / 9.7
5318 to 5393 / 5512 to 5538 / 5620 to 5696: 0.04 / 8.33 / 9.92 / 9.22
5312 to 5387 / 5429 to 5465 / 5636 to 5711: 0.04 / 8.26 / 10.1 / 8.8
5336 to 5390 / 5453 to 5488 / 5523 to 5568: 0.05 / 8.53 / 9.37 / 9.03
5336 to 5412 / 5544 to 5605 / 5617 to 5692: 0.03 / 8.43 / 9.83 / 9.43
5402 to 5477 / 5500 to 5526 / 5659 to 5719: 0.04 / 8.65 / 10.1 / 9.07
